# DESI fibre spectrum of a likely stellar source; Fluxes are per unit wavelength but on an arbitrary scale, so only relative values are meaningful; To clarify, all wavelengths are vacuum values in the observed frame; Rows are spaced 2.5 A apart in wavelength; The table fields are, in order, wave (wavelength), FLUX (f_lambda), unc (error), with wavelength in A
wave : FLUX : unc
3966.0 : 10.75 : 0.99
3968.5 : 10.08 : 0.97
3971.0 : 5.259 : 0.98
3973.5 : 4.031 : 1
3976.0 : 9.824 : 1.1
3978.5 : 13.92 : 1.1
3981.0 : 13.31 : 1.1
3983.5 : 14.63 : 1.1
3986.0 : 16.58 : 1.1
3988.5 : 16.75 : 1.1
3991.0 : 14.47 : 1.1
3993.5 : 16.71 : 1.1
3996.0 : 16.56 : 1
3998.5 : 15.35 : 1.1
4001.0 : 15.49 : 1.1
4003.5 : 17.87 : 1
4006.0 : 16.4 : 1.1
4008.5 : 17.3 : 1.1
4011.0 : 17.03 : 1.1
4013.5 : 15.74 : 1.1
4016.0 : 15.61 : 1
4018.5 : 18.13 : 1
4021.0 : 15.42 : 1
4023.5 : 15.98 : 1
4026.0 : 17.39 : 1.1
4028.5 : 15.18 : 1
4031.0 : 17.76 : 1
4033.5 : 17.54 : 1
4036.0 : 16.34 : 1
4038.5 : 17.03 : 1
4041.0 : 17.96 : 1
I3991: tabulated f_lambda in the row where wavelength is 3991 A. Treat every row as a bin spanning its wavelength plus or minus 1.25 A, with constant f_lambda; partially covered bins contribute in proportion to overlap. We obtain 14.47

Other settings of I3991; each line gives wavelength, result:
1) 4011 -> 17.03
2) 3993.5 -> 16.71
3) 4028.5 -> 15.18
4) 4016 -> 15.61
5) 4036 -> 16.34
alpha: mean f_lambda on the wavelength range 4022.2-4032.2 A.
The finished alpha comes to 16.6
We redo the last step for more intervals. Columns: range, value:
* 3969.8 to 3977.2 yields 6.36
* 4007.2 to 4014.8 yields 16.7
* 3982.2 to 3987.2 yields 15.6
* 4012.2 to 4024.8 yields 16.2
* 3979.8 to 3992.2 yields 15.2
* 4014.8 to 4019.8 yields 16.9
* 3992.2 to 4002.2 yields 16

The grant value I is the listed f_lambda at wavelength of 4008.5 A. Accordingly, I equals 17.3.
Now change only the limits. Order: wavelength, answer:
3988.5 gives 16.75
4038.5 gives 17.03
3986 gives 16.58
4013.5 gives 15.74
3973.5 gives 4.031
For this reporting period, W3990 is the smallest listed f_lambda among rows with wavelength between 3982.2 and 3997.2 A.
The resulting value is 14.47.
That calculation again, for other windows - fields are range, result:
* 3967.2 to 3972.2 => 5.259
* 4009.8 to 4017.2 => 15.61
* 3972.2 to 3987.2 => 4.031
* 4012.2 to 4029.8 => 15.18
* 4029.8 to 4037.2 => 16.34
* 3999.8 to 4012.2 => 15.49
